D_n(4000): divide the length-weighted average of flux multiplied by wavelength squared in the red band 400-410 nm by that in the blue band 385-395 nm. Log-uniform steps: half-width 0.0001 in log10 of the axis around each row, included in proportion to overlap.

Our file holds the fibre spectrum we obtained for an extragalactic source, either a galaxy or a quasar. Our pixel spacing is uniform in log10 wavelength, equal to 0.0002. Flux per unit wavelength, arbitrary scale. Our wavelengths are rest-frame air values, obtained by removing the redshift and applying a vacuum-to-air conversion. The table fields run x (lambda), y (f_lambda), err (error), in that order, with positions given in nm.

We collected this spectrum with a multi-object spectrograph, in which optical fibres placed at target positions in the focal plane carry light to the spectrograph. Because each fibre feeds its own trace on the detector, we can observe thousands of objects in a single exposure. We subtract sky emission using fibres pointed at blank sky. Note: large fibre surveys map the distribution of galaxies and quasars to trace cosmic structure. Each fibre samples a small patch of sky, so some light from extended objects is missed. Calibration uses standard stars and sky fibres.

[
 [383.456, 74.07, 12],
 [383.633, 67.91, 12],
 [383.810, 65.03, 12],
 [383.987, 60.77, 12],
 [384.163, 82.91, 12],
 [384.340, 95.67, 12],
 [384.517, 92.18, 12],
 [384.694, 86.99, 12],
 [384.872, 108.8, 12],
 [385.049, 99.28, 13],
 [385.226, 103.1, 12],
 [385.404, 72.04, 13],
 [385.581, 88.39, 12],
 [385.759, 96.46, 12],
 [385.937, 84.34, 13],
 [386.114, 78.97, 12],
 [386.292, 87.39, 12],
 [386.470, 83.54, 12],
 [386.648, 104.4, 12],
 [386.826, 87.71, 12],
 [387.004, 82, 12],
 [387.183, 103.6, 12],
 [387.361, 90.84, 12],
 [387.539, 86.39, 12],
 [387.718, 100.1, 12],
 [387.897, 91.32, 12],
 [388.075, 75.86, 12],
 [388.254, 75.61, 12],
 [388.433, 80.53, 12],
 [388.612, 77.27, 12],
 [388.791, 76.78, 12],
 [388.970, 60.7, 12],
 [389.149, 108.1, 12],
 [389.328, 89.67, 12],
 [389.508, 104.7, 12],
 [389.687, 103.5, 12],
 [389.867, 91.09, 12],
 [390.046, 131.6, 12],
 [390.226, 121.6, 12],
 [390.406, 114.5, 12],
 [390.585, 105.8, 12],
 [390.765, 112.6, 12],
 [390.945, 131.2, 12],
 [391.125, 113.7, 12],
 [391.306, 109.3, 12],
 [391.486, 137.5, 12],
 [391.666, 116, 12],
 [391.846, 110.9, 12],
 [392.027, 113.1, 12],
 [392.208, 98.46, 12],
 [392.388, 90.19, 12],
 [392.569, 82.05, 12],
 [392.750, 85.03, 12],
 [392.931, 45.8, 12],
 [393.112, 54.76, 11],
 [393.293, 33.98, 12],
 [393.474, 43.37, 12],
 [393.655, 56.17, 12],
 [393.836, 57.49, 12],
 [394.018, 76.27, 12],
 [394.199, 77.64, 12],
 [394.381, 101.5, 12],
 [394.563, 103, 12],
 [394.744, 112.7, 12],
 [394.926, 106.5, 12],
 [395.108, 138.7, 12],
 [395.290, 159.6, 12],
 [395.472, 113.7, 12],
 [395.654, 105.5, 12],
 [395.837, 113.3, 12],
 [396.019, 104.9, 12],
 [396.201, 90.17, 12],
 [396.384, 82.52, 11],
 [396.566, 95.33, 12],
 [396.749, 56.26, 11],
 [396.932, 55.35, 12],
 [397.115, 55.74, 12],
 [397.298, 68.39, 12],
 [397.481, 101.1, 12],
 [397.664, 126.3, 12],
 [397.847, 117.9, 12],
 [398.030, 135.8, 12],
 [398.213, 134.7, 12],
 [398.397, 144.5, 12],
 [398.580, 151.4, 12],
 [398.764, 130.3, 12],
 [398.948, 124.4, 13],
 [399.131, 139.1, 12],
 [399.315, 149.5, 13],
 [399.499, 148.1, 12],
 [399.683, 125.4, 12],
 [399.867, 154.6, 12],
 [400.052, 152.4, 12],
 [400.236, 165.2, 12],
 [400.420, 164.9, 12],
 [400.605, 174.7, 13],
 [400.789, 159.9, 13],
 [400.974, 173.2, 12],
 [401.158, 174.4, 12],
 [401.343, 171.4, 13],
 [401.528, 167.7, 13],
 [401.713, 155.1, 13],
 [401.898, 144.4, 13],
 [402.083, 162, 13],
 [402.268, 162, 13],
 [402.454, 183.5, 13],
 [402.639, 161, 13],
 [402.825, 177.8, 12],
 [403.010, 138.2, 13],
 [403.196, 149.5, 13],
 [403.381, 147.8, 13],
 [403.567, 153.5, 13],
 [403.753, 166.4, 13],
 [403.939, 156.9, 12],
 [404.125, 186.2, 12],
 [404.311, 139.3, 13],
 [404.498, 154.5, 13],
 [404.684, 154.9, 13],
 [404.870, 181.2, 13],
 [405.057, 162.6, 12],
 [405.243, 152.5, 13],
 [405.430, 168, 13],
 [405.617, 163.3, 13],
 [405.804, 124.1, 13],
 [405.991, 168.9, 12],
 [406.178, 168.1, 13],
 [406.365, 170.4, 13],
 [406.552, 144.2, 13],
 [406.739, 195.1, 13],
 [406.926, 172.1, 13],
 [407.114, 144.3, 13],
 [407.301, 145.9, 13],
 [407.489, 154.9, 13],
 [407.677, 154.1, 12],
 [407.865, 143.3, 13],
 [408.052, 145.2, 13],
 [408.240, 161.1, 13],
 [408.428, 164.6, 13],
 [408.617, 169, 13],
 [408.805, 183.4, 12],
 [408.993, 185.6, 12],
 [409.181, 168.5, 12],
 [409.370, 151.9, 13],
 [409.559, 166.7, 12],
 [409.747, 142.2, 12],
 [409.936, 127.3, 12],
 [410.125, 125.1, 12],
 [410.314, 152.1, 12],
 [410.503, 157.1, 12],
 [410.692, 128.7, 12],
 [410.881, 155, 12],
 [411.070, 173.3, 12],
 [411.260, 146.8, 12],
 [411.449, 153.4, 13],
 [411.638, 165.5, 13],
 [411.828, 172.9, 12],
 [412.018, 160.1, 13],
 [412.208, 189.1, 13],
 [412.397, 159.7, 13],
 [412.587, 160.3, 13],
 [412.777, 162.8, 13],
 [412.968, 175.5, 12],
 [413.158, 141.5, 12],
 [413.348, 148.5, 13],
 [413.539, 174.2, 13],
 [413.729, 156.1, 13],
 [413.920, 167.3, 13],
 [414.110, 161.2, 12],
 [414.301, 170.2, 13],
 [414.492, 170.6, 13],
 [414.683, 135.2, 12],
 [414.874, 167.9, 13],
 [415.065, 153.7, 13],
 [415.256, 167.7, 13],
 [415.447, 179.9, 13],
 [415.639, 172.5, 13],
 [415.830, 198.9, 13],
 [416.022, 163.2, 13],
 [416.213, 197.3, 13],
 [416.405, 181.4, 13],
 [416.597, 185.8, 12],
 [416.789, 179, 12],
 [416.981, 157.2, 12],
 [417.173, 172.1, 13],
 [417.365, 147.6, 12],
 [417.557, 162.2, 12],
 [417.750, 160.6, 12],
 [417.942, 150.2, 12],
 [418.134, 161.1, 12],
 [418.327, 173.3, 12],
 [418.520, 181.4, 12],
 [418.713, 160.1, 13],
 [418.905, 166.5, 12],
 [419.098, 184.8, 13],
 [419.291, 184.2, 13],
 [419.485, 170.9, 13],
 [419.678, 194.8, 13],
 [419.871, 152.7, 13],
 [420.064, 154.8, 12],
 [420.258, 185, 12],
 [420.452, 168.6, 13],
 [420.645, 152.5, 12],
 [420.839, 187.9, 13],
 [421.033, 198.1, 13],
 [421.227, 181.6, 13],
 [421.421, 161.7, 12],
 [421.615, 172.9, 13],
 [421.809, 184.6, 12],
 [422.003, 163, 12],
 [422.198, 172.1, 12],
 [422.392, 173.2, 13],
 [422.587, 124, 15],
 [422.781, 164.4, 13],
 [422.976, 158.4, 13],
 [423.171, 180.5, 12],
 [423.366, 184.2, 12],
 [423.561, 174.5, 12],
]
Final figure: 1.90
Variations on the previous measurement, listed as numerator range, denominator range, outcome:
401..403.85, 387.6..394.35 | 1.89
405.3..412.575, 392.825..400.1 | 1.63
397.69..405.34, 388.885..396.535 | 1.65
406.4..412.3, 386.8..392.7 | 1.76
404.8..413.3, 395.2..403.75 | 1.22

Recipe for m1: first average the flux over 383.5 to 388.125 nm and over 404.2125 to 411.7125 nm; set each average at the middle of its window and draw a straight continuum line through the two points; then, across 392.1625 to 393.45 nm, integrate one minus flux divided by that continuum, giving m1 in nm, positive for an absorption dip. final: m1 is 0.49 nm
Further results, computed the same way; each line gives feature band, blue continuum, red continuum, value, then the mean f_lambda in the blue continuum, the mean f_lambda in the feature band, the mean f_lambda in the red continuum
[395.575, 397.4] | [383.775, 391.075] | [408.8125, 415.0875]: 0.53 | 92.9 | 82.6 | 159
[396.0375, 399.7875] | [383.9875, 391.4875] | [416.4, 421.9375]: 0.27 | 95.1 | 112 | 171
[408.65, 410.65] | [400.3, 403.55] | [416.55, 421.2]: 0.13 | 163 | 156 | 170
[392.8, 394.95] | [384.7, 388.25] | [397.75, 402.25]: 0.91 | 90.3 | 71.7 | 151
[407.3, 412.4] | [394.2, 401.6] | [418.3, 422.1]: -0.20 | 126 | 157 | 174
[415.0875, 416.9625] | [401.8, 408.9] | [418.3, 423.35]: -0.12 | 160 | 179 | 171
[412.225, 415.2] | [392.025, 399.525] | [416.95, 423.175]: -0.22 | 99.1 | 161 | 169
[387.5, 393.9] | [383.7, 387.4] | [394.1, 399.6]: 0.45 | 88.2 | 91.4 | 111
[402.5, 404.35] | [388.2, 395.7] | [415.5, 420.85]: -0.43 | 96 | 159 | 171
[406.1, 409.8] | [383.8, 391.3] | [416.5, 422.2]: -0.48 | 93.5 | 162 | 171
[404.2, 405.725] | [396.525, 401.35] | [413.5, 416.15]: -0.15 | 131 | 159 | 167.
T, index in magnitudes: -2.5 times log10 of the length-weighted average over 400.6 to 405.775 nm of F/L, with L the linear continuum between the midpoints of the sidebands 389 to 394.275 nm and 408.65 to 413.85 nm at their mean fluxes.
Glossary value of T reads -0.22 mag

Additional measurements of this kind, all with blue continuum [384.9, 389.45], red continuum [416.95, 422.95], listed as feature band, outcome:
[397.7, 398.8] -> -0.18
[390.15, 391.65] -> -0.21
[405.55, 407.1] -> -0.20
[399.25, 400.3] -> -0.24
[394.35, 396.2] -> -0.07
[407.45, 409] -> -0.16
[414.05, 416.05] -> -0.07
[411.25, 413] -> -0.11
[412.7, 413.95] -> -0.06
